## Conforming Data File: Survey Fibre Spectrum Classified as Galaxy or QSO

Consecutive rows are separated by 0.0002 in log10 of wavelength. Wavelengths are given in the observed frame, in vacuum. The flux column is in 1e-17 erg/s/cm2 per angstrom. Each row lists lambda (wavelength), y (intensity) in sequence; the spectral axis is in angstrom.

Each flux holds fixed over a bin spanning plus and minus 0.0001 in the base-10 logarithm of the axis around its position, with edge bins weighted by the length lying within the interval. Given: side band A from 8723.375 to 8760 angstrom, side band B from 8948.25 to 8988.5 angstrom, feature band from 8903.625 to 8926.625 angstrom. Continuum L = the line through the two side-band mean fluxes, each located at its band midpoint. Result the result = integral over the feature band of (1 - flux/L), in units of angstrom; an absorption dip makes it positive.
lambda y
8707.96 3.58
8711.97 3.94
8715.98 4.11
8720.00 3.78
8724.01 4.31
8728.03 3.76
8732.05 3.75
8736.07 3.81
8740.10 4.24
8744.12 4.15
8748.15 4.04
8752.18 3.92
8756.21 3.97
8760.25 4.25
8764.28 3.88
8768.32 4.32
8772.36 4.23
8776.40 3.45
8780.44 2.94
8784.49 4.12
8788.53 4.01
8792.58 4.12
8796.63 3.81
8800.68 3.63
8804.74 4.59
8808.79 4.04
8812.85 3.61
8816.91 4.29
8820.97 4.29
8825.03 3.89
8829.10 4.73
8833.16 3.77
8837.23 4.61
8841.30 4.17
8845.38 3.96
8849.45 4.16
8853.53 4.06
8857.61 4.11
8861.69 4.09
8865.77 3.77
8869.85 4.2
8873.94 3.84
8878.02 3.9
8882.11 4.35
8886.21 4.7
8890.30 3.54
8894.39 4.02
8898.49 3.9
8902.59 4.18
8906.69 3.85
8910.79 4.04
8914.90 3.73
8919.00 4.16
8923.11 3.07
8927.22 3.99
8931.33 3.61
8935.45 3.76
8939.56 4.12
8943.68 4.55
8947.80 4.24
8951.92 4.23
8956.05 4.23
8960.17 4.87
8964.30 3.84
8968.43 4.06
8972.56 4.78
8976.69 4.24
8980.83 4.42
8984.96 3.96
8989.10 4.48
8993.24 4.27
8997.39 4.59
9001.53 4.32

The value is 2.3 angstrom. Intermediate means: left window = 3.99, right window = 4.3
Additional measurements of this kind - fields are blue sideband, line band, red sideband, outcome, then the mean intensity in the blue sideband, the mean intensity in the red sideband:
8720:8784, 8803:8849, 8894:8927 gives -3.20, 3.93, 3.87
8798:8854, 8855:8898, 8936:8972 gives 1.40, 4.13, 4.27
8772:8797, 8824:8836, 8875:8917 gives -0.94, 3.78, 4.02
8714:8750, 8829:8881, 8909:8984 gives -0.36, 3.99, 4.11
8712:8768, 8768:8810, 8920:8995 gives 1.28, 4.01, 4.15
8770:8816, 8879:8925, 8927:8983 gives 1.64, 3.88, 4.22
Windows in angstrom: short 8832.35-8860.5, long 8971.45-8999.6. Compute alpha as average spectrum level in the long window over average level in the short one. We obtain 1.06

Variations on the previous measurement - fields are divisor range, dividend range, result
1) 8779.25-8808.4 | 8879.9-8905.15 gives 1.05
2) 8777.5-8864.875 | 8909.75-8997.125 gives 1.02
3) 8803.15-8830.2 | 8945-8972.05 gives 1.02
